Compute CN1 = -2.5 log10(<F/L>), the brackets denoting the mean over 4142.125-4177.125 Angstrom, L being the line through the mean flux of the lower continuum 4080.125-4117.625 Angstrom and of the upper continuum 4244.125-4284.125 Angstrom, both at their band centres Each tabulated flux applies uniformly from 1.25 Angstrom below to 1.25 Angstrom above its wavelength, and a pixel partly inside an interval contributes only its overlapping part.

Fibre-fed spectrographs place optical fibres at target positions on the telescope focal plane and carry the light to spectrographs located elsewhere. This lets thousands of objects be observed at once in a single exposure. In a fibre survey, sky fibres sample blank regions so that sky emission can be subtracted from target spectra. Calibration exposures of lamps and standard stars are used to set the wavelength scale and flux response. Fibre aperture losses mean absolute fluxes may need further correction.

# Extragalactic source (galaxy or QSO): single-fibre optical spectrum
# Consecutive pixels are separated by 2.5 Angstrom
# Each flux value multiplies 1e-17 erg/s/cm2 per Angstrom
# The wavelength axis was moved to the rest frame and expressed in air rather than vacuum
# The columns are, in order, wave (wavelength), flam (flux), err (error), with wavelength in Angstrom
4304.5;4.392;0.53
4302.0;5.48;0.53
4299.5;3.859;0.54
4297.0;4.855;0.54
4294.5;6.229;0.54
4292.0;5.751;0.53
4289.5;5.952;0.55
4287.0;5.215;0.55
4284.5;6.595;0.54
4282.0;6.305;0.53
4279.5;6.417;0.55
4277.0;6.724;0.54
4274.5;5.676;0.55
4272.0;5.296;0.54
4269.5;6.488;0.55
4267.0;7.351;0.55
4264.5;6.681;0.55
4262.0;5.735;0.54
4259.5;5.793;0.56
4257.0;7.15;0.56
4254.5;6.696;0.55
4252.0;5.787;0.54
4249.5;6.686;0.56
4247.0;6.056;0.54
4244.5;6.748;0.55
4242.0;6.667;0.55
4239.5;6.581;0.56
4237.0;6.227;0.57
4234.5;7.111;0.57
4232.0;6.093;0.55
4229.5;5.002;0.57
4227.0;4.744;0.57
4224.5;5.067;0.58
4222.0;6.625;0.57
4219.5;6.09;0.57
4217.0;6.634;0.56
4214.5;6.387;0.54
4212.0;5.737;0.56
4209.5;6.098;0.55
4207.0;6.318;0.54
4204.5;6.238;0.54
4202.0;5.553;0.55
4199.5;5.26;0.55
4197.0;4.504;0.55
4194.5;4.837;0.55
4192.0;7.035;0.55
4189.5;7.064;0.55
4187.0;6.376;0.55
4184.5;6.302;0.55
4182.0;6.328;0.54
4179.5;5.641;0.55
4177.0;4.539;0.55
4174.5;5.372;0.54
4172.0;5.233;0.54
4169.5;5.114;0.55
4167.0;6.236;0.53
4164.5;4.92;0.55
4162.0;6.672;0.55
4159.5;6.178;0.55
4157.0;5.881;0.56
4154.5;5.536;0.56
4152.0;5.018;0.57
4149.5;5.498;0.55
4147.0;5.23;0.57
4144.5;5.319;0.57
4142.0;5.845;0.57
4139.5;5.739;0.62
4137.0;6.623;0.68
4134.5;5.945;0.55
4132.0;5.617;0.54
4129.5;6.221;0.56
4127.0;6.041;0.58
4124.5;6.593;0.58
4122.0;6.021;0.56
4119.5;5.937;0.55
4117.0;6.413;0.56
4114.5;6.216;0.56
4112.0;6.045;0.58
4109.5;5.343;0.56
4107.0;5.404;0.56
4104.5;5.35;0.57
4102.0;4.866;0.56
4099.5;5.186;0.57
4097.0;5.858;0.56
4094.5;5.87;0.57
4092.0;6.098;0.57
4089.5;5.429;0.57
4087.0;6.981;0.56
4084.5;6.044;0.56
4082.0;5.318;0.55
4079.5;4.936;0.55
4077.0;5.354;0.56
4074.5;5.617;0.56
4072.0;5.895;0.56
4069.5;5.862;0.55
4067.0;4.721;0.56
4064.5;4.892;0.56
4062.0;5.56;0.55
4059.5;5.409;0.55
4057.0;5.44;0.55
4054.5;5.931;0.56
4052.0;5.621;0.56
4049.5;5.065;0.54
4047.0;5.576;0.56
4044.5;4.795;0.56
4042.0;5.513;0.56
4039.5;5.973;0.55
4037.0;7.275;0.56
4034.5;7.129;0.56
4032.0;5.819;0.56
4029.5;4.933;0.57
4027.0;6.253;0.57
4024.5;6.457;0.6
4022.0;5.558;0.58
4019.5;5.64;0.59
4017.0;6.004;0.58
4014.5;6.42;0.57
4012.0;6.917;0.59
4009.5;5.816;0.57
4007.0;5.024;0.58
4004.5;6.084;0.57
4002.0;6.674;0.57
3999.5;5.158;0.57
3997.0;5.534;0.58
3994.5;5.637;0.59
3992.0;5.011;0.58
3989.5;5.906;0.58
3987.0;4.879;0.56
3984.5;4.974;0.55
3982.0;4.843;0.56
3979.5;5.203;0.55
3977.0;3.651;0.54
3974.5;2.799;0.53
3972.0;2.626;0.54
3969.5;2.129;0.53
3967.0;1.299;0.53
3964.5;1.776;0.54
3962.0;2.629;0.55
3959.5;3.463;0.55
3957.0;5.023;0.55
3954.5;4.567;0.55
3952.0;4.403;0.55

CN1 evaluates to 0.08 mag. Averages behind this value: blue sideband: 5.74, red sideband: 6.35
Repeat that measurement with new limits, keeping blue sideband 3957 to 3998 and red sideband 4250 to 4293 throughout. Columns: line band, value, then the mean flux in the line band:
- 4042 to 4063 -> -0.20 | 5.43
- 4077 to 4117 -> -0.17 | 5.68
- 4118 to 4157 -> -0.13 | 5.82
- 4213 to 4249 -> -0.04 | 6.15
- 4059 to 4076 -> -0.17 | 5.42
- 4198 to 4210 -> -0.03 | 5.85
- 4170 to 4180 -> 0.06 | 5.16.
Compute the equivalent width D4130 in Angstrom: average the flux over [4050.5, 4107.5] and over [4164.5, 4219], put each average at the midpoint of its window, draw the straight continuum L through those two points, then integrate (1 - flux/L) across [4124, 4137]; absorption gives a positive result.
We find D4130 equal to -1.0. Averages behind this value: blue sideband 5.55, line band 6.11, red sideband 5.83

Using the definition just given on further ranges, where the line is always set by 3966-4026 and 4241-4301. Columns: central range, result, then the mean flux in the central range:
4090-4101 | -0.6 Angstrom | 5.71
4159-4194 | -1.0 Angstrom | 5.9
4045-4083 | -0.8 Angstrom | 5.4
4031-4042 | -2.7 Angstrom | 6.45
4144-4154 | 0.6 Angstrom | 5.28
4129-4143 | -1.0 Angstrom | 5.99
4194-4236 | 0.6 Angstrom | 5.8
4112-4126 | -1.8 Angstrom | 6.22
